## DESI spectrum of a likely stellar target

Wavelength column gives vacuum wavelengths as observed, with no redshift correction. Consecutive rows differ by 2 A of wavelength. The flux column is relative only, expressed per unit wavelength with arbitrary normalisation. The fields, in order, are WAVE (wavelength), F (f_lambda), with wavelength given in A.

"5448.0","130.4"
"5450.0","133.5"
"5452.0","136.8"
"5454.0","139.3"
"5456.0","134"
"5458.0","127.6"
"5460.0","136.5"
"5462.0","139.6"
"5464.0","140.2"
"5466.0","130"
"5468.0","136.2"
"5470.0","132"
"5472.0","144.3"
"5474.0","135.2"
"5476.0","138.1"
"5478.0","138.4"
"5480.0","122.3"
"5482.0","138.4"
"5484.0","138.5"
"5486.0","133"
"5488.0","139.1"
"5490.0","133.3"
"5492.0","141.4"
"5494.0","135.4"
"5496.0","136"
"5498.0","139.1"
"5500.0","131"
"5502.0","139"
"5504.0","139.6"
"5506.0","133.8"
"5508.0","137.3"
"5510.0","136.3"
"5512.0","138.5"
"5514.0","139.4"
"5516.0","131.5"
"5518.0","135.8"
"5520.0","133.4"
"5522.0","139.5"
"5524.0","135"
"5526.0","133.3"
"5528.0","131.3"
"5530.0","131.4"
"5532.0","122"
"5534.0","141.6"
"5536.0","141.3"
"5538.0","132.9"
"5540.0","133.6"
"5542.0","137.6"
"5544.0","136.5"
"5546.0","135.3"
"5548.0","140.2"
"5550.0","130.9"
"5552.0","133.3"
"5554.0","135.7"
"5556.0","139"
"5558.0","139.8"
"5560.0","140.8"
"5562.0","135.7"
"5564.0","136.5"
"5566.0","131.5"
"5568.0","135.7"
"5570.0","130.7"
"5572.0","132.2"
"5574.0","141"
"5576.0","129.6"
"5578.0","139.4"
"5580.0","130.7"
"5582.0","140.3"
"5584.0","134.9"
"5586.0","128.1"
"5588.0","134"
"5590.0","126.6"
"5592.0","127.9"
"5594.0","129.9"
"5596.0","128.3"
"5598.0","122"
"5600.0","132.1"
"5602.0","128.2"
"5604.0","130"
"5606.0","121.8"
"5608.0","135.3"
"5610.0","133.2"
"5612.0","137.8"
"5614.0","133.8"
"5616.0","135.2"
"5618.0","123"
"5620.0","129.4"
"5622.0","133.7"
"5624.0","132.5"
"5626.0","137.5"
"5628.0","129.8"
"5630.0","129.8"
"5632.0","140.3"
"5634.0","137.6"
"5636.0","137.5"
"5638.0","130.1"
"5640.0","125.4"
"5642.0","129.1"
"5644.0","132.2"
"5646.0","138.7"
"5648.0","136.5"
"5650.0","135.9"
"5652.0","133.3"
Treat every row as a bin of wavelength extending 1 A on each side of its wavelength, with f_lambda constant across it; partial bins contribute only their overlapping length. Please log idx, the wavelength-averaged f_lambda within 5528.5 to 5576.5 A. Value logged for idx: 135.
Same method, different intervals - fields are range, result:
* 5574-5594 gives 133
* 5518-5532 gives 133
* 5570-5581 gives 134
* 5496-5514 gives 137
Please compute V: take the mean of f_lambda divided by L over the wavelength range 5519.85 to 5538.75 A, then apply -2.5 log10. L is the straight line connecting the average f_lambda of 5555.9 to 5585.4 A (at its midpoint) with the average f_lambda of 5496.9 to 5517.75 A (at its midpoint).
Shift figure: 0.02 mag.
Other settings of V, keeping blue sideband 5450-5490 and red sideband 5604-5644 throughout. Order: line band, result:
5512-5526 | -0.01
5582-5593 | 0.01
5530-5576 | -0.01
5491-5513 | -0.02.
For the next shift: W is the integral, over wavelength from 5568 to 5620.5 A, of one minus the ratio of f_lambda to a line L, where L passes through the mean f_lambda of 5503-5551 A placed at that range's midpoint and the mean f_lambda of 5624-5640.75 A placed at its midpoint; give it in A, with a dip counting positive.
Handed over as 1.07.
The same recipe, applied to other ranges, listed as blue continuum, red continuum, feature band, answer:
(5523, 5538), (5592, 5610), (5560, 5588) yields -0.9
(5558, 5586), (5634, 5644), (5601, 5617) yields 0.1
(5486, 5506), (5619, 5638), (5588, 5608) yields 1.0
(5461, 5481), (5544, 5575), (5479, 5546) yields 0.2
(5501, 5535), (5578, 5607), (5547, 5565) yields -0.6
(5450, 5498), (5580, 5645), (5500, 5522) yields -0.3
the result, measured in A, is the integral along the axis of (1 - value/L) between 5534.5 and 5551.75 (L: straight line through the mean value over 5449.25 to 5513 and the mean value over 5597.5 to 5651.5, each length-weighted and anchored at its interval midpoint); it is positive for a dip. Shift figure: -0.2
